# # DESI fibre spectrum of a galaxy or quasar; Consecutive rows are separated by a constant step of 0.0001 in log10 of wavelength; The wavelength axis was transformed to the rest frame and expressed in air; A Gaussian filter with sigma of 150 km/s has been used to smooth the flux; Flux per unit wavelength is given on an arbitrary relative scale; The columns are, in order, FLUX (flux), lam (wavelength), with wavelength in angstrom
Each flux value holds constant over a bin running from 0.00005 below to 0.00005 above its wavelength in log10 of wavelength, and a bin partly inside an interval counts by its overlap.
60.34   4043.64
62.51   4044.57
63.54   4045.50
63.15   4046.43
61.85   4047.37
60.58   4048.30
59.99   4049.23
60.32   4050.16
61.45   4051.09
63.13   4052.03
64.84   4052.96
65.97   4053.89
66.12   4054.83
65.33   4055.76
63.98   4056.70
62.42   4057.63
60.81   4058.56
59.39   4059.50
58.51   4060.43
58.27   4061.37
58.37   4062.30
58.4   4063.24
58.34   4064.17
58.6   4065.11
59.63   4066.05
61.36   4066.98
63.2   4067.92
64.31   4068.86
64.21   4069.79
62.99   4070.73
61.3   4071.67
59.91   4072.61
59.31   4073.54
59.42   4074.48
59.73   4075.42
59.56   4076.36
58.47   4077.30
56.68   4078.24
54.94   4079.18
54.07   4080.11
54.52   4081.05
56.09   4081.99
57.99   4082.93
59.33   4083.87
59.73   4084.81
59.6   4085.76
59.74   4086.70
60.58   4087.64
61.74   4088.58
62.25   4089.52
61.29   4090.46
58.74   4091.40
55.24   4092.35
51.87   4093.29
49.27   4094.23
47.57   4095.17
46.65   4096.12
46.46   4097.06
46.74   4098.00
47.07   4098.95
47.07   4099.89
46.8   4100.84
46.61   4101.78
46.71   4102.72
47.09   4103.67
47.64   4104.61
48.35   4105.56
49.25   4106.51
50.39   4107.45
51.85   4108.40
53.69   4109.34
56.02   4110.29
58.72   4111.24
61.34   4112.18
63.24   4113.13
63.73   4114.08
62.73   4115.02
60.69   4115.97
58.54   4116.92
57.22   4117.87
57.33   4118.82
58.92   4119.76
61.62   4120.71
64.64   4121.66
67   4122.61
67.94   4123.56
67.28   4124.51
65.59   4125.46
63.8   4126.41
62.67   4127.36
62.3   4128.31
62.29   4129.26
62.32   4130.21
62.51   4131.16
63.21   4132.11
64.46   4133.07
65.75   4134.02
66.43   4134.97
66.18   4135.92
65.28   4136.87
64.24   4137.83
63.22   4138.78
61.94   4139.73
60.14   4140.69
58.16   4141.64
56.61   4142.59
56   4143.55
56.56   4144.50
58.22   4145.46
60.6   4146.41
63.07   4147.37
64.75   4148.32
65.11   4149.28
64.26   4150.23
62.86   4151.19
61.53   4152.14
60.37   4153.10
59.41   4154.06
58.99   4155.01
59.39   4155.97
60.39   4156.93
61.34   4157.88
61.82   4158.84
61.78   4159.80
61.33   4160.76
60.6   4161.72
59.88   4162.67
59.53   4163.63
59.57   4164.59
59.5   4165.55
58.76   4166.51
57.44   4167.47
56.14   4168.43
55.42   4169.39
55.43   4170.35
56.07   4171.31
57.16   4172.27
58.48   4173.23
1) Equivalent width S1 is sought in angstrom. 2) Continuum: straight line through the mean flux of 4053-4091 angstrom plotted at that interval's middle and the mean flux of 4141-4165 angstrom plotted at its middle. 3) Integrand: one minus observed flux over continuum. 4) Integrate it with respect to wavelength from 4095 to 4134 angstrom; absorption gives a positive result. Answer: 2.2 angstrom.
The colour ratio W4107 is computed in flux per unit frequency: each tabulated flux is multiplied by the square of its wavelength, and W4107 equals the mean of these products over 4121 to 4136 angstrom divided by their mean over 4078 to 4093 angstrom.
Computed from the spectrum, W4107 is 1.13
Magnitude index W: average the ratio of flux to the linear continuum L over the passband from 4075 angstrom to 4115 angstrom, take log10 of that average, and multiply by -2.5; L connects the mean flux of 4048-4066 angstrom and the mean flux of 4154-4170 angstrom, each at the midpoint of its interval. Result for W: 0.116 mag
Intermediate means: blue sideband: 61.3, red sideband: 59.5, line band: 54.5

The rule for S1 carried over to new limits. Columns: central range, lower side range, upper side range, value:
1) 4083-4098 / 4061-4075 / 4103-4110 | -0.4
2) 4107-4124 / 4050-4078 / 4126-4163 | 0.5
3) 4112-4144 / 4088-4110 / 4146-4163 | -3.4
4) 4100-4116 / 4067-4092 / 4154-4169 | 1.7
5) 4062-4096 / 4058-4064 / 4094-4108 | -2.9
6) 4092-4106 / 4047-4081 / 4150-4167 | 2.9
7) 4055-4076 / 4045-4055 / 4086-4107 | -0.7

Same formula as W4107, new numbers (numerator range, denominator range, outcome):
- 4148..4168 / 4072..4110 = 1.16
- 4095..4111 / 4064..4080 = 0.82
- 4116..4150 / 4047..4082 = 1.07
